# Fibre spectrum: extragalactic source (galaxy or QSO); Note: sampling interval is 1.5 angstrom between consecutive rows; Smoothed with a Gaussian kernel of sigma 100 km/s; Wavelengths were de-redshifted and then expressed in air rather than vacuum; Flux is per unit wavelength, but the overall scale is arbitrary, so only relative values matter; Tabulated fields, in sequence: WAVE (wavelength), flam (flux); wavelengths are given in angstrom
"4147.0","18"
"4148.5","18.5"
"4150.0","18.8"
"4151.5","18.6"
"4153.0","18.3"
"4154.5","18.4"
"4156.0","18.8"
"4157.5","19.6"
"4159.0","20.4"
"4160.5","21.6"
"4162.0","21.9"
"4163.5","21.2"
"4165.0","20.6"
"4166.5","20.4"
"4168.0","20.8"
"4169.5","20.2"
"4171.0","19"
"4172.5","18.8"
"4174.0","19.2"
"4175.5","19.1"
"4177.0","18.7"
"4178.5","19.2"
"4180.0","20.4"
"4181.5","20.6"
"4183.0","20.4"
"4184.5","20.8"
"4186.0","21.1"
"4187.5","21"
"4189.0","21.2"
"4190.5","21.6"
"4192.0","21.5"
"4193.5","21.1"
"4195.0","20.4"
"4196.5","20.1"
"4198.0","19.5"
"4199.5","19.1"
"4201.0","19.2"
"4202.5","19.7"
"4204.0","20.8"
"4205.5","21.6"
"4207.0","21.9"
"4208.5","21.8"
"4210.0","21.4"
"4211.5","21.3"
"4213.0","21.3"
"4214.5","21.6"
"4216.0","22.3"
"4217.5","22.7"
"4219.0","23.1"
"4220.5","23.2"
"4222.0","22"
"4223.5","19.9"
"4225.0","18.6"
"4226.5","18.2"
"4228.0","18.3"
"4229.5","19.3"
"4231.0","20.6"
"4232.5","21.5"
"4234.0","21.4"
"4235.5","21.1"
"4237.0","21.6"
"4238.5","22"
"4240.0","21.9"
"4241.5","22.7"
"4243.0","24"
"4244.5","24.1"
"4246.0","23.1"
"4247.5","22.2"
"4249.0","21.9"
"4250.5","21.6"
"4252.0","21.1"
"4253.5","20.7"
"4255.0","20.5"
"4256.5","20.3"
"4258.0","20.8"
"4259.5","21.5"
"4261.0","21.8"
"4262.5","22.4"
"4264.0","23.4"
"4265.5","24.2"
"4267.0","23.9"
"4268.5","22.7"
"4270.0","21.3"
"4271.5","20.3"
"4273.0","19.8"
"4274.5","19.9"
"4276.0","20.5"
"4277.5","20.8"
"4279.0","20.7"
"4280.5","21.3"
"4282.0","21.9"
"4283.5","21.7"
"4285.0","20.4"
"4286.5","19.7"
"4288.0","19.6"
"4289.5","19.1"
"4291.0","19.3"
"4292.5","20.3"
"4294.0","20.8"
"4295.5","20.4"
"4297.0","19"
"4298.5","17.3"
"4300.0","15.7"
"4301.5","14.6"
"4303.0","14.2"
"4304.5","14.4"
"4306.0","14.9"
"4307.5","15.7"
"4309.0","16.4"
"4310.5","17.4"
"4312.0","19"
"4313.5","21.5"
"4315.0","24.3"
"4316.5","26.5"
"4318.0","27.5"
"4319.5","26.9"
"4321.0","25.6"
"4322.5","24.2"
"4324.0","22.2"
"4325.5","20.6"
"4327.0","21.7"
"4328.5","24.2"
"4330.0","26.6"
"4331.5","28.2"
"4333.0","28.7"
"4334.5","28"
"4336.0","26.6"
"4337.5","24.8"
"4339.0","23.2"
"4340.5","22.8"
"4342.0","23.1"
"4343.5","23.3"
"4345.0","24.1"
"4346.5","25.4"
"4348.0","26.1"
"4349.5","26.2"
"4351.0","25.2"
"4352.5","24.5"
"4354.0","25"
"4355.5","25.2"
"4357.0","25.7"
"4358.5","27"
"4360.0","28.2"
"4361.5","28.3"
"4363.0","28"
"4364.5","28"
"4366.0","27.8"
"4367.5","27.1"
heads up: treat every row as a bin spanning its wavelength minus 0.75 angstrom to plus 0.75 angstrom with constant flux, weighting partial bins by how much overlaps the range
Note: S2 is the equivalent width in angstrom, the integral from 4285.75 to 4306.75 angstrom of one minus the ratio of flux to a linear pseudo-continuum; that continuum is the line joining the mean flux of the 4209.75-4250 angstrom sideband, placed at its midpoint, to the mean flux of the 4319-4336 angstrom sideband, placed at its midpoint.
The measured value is 5.4 angstrom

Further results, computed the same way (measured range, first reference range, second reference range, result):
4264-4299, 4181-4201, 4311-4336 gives 3.97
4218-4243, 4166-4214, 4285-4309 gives -2.17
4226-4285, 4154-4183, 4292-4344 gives -1.32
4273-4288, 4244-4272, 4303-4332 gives 0.84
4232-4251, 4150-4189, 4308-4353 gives -0.38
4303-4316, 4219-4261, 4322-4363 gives 3.30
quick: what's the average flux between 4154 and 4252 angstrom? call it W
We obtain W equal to 20.8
